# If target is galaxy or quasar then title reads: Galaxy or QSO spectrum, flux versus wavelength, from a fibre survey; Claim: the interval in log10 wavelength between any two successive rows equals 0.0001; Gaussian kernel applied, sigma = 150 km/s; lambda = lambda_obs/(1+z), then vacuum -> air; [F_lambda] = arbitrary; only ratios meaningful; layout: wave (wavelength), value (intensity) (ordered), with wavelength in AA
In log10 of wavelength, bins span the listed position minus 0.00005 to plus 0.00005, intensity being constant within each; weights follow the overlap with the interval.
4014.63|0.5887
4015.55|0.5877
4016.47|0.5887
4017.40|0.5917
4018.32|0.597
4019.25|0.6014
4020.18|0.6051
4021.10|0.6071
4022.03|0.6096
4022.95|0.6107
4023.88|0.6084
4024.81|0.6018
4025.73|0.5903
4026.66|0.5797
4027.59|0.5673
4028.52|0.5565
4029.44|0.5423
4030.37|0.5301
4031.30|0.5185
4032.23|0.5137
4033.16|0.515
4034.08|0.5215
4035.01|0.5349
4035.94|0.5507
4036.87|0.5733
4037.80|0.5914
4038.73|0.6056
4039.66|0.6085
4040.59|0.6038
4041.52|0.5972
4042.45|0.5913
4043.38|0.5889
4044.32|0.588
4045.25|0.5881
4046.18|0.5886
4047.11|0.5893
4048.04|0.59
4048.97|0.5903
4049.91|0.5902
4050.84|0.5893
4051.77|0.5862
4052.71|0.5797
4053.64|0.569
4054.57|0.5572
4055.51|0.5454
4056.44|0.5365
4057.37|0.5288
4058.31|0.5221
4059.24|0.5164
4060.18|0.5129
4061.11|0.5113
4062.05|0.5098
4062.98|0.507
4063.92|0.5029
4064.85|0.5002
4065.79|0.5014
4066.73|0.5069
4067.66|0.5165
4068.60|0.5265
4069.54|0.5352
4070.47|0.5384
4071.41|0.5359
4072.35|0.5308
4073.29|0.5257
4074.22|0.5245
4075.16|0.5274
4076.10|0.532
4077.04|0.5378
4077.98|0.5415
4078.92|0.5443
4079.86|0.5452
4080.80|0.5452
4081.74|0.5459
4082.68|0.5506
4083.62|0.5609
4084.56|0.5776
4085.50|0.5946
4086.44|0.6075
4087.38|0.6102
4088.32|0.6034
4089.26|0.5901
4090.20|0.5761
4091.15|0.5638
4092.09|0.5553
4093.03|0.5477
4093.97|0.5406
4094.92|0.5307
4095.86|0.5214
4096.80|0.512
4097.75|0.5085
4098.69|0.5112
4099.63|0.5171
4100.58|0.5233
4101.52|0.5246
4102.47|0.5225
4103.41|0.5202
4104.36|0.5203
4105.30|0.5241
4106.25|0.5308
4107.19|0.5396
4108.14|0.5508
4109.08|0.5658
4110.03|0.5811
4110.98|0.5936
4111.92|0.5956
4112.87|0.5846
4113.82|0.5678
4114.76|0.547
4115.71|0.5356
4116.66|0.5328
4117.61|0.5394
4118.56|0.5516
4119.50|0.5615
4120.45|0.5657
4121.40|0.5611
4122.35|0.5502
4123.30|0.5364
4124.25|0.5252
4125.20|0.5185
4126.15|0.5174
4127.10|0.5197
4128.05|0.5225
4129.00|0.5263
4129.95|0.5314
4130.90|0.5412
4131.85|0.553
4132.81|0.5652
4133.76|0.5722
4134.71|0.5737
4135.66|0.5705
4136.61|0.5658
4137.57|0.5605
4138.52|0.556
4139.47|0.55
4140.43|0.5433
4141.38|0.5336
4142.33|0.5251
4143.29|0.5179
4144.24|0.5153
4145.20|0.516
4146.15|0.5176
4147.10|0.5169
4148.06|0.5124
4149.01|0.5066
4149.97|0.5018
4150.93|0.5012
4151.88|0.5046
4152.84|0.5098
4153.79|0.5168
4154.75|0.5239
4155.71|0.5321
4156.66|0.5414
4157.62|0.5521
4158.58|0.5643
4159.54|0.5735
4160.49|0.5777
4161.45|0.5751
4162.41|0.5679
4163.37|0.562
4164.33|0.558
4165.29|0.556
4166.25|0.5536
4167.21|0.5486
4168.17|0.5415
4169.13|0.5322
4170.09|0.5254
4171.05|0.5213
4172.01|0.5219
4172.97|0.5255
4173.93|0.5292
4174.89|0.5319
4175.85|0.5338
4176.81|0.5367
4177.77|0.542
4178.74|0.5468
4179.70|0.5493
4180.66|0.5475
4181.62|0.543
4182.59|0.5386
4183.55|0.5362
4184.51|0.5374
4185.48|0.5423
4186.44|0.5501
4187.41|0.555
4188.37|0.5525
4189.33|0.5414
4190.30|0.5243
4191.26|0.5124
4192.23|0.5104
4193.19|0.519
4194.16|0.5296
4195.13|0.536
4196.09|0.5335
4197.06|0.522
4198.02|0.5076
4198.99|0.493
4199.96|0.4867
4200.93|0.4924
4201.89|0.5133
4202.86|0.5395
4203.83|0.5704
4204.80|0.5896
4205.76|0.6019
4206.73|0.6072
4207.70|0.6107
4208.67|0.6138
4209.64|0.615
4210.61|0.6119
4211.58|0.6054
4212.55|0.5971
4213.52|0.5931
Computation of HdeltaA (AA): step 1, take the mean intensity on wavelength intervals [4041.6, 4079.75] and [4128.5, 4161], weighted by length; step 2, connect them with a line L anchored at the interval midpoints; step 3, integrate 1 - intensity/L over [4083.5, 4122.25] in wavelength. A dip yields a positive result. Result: -0.8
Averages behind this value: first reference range 0.546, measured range 0.553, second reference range 0.537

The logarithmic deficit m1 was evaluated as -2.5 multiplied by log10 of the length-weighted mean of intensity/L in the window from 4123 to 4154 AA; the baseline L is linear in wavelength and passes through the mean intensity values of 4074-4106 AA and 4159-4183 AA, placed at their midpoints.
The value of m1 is 0.03 mag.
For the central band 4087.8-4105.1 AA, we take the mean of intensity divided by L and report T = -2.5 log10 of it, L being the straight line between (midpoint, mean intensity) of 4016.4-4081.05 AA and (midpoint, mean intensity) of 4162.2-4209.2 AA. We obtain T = 0.027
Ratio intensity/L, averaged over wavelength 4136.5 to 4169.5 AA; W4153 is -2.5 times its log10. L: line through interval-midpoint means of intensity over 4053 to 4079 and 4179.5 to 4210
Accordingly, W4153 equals 0.00 mag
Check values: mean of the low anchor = 0.527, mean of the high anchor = 0.544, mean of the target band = 0.538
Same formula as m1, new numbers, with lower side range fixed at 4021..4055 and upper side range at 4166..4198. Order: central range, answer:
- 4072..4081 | 0.06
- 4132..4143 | -0.01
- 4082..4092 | -0.04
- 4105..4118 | 0.00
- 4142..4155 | 0.07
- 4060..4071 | 0.11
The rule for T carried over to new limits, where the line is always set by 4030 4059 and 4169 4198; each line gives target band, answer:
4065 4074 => 0.075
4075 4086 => 0.015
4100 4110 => 0.037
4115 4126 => 0.013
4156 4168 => -0.041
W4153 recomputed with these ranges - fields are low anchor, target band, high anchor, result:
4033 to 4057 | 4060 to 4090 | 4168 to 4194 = 0.05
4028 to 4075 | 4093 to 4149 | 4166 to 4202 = 0.00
